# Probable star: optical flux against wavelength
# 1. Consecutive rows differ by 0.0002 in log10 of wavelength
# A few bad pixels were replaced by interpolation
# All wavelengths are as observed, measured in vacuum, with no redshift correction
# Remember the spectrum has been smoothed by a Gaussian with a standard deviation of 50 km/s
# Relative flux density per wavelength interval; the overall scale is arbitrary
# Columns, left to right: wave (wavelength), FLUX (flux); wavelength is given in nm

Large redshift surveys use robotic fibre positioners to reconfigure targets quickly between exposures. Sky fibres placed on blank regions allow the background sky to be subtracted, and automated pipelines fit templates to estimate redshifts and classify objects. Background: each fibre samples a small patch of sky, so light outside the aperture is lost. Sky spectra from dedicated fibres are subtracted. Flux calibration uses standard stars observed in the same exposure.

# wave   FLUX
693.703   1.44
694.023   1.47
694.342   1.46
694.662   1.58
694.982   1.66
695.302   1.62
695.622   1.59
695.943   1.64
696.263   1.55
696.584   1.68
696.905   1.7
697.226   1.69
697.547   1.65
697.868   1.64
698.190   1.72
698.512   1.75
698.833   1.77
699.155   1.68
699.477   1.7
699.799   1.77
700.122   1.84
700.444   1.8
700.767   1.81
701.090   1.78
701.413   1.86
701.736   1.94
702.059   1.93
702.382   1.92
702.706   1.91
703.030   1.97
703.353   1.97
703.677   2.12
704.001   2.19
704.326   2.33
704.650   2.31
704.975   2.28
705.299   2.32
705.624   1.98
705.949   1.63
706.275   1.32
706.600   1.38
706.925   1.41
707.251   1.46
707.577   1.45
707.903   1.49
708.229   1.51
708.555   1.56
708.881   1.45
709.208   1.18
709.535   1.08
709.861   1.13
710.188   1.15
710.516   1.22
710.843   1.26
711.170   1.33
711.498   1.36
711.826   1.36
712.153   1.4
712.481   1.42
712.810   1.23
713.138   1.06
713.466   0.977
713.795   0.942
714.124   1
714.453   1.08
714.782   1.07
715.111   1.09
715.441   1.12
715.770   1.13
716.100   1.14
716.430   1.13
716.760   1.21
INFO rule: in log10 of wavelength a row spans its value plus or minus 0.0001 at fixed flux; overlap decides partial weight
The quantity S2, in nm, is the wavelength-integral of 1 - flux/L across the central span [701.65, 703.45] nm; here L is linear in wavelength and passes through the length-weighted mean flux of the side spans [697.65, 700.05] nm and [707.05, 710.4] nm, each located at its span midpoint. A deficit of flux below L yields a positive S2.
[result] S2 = -0.41 nm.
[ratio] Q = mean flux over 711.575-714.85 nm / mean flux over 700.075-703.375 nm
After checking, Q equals 0.62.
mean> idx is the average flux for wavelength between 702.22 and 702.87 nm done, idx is 1.91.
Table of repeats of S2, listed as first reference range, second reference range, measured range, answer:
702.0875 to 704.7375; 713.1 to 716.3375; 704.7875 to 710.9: 0.717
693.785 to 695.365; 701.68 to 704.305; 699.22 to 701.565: 0.101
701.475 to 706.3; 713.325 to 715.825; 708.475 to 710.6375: 0.384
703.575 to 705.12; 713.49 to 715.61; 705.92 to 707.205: 0.369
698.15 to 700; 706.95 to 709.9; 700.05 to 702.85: -0.380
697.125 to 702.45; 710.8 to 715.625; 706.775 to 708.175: -0.023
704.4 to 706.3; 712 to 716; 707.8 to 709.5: 0.284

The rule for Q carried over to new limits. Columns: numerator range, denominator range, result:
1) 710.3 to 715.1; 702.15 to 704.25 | 0.59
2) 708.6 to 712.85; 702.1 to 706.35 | 0.63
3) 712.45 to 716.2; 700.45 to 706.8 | 0.56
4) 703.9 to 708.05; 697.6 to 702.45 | 1.01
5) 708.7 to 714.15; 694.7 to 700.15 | 0.72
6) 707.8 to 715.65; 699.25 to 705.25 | 0.62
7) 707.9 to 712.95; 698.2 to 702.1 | 0.73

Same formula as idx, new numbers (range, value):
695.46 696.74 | 1.61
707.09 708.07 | 1.47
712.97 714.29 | 0.996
